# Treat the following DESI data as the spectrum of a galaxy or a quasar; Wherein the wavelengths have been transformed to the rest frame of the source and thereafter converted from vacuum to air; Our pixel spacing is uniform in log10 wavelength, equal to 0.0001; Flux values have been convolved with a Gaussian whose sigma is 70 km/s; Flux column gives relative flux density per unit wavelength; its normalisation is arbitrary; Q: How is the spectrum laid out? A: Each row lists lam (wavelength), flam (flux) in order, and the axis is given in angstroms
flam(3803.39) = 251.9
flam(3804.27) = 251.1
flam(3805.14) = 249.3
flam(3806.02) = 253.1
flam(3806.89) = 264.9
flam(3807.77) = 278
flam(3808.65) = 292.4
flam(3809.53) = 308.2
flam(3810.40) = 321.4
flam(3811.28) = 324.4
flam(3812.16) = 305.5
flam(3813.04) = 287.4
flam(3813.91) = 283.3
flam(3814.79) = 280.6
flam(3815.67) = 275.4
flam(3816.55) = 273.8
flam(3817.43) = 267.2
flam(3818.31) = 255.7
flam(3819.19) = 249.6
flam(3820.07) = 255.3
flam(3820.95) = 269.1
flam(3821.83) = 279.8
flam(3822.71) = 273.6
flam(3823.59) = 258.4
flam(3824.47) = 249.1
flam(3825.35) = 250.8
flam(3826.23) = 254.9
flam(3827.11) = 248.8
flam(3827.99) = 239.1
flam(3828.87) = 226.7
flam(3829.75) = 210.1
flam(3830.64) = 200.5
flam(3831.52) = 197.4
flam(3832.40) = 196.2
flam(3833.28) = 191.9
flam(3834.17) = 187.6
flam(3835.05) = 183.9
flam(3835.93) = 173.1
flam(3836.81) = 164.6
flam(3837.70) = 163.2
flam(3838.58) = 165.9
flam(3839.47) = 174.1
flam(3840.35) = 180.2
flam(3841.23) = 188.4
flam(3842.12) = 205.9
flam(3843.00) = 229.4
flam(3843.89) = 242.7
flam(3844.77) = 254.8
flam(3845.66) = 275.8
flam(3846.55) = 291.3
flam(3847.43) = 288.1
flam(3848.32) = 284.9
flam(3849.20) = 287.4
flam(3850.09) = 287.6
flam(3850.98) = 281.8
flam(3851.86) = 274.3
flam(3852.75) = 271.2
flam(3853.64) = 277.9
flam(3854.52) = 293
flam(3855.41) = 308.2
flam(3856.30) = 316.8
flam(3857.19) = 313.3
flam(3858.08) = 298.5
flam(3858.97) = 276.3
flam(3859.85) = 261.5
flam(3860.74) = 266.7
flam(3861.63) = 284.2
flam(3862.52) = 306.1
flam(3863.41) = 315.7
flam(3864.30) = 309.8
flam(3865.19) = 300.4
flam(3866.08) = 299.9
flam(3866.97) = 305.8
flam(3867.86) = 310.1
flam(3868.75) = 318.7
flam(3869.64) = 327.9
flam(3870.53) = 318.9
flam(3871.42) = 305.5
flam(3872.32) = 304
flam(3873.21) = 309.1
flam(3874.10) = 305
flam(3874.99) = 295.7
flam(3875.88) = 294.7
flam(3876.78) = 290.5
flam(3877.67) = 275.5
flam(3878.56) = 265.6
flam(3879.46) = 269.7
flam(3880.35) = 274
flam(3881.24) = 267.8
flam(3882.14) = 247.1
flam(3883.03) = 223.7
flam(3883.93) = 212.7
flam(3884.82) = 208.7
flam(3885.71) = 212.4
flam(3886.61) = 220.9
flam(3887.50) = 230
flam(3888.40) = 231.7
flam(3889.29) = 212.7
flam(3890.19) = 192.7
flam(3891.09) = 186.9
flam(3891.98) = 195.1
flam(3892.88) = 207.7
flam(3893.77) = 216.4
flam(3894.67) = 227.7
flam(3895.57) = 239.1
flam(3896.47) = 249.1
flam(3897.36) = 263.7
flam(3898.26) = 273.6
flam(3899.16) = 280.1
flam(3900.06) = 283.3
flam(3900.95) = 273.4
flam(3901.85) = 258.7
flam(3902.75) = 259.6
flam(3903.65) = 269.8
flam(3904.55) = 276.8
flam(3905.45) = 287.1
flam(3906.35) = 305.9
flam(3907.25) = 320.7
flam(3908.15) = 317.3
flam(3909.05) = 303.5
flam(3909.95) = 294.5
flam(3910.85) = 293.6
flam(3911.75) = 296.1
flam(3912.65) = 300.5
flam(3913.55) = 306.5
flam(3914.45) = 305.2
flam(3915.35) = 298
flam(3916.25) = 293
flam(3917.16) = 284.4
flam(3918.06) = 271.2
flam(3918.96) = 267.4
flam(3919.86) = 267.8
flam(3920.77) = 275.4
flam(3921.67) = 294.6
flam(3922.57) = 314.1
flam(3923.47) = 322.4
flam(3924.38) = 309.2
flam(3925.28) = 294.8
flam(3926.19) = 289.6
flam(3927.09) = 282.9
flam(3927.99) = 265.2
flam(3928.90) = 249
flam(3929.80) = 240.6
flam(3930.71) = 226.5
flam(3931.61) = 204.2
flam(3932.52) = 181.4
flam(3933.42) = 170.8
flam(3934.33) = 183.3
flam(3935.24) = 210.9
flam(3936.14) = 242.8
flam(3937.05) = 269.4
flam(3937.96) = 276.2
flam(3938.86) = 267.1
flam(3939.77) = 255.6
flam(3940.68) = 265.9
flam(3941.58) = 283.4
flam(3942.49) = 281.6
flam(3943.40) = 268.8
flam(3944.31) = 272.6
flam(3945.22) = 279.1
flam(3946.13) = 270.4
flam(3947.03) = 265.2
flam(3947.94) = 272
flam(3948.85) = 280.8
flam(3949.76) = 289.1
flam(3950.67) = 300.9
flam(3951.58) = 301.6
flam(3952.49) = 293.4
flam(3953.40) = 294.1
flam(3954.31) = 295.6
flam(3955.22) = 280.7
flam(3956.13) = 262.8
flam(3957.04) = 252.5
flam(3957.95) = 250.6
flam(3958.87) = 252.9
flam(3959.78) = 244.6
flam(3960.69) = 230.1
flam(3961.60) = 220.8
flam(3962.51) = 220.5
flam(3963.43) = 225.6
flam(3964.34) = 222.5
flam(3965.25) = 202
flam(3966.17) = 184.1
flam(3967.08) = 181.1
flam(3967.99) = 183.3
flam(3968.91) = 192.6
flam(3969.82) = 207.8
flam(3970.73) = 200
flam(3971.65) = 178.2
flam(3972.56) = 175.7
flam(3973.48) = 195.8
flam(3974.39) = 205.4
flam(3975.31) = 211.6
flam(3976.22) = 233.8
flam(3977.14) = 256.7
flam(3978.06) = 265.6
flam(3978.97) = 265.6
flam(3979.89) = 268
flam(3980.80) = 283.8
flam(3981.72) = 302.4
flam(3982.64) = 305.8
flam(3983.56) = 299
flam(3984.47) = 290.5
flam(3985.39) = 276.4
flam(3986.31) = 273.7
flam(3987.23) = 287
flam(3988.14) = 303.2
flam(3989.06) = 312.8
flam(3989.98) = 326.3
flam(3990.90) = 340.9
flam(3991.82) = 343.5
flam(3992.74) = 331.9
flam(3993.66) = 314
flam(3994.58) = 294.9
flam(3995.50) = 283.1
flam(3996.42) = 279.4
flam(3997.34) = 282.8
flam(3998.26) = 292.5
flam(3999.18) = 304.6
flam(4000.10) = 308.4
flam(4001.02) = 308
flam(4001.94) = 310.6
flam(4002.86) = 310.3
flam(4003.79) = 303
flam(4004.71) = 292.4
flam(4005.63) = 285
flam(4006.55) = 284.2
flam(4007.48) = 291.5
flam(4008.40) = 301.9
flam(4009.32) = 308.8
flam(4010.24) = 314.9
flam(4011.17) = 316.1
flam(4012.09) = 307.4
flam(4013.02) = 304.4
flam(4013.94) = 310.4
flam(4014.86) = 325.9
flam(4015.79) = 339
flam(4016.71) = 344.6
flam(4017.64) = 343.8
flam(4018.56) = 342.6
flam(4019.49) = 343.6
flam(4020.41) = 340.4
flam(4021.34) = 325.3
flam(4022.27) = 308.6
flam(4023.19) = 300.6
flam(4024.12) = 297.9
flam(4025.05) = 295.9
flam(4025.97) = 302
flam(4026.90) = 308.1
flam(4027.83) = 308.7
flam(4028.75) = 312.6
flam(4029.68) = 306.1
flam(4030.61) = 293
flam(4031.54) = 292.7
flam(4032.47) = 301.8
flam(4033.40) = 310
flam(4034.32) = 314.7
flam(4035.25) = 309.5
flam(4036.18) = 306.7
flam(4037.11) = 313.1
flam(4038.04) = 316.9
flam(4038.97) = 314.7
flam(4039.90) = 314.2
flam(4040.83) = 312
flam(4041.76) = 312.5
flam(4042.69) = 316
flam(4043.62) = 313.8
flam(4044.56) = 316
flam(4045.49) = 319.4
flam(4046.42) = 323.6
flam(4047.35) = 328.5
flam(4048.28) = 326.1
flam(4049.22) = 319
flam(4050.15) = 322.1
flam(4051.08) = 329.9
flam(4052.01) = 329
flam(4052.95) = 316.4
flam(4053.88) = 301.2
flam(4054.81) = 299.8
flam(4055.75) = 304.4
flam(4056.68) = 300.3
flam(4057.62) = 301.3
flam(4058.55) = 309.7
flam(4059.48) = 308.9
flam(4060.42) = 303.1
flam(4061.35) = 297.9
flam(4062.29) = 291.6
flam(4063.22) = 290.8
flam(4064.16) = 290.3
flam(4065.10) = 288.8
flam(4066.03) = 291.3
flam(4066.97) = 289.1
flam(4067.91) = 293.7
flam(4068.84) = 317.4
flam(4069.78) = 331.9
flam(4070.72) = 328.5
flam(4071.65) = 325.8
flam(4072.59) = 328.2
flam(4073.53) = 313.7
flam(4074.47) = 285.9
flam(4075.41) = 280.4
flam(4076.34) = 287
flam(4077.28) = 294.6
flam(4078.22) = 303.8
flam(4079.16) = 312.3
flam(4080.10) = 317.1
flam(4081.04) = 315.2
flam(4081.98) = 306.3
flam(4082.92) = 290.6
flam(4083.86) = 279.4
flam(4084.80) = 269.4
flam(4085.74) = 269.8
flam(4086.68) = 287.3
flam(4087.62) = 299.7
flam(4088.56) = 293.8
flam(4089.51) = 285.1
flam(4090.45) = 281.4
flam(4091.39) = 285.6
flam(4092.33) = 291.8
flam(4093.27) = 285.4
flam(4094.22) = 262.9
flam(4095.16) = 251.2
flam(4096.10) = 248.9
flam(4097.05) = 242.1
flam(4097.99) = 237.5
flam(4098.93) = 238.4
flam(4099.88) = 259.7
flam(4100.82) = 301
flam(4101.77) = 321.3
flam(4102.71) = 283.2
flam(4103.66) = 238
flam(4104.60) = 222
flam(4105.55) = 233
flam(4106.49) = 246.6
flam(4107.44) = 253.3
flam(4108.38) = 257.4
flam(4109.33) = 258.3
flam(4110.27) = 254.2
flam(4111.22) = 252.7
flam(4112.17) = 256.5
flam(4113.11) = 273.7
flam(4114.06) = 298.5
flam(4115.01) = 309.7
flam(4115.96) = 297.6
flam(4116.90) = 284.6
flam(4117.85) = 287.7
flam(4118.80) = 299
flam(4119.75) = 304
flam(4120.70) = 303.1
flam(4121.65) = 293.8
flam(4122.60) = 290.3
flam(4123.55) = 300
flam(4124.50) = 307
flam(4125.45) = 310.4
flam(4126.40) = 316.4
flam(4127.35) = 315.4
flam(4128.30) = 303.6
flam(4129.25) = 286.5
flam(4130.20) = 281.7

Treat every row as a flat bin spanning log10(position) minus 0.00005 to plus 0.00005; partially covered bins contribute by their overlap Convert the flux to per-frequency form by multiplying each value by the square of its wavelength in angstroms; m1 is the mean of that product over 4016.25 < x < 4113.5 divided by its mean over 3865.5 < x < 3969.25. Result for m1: 1.21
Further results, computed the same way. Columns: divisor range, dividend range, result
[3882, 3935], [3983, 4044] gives 1.26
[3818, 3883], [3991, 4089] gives 1.30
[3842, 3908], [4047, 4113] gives 1.18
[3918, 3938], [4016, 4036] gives 1.29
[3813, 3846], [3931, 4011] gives 1.24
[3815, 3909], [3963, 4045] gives 1.20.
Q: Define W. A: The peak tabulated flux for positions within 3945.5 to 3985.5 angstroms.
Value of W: 305.8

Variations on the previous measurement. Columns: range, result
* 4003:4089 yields 344.6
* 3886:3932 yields 322.4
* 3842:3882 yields 327.9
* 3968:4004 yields 343.5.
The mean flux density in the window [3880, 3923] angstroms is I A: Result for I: 262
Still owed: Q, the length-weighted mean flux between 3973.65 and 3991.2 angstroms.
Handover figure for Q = 278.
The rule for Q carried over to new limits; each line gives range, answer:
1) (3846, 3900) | 271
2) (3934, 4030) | 278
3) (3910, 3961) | 270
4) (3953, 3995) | 255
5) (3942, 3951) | 278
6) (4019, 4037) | 309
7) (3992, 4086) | 308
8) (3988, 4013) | 306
